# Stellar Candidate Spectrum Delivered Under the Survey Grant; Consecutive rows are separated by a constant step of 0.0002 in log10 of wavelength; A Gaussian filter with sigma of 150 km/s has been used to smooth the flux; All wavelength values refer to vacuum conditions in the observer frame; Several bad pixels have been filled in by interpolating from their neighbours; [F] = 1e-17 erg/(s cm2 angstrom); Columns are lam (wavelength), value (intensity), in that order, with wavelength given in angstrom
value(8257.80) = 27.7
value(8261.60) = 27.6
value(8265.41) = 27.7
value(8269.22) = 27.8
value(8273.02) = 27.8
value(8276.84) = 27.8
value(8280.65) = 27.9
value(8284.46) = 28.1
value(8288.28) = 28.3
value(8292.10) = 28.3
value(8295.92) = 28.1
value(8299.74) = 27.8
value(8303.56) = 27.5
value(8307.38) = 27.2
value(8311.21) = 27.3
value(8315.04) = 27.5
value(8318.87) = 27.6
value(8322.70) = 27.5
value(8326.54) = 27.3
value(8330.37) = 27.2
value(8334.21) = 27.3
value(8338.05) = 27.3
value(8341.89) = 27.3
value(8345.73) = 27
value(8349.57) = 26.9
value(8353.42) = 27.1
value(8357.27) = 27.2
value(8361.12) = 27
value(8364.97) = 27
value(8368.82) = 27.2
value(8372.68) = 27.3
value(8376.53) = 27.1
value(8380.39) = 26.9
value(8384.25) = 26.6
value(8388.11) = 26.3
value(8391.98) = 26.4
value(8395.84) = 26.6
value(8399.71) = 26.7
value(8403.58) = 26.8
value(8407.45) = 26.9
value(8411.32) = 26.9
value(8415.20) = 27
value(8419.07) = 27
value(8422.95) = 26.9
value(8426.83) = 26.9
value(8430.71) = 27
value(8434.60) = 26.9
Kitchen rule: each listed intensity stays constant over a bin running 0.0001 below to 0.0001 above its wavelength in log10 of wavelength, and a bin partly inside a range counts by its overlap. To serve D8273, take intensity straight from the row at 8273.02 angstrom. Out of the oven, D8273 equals 27.8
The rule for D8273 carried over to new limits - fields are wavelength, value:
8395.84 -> 26.6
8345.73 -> 27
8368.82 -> 27.2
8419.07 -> 27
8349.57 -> 26.9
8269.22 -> 27.8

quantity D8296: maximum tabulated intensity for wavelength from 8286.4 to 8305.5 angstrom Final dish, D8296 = 28.3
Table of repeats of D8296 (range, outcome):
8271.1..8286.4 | 28.1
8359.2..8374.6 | 27.3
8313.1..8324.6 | 27.6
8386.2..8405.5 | 26.8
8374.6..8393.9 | 27.1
